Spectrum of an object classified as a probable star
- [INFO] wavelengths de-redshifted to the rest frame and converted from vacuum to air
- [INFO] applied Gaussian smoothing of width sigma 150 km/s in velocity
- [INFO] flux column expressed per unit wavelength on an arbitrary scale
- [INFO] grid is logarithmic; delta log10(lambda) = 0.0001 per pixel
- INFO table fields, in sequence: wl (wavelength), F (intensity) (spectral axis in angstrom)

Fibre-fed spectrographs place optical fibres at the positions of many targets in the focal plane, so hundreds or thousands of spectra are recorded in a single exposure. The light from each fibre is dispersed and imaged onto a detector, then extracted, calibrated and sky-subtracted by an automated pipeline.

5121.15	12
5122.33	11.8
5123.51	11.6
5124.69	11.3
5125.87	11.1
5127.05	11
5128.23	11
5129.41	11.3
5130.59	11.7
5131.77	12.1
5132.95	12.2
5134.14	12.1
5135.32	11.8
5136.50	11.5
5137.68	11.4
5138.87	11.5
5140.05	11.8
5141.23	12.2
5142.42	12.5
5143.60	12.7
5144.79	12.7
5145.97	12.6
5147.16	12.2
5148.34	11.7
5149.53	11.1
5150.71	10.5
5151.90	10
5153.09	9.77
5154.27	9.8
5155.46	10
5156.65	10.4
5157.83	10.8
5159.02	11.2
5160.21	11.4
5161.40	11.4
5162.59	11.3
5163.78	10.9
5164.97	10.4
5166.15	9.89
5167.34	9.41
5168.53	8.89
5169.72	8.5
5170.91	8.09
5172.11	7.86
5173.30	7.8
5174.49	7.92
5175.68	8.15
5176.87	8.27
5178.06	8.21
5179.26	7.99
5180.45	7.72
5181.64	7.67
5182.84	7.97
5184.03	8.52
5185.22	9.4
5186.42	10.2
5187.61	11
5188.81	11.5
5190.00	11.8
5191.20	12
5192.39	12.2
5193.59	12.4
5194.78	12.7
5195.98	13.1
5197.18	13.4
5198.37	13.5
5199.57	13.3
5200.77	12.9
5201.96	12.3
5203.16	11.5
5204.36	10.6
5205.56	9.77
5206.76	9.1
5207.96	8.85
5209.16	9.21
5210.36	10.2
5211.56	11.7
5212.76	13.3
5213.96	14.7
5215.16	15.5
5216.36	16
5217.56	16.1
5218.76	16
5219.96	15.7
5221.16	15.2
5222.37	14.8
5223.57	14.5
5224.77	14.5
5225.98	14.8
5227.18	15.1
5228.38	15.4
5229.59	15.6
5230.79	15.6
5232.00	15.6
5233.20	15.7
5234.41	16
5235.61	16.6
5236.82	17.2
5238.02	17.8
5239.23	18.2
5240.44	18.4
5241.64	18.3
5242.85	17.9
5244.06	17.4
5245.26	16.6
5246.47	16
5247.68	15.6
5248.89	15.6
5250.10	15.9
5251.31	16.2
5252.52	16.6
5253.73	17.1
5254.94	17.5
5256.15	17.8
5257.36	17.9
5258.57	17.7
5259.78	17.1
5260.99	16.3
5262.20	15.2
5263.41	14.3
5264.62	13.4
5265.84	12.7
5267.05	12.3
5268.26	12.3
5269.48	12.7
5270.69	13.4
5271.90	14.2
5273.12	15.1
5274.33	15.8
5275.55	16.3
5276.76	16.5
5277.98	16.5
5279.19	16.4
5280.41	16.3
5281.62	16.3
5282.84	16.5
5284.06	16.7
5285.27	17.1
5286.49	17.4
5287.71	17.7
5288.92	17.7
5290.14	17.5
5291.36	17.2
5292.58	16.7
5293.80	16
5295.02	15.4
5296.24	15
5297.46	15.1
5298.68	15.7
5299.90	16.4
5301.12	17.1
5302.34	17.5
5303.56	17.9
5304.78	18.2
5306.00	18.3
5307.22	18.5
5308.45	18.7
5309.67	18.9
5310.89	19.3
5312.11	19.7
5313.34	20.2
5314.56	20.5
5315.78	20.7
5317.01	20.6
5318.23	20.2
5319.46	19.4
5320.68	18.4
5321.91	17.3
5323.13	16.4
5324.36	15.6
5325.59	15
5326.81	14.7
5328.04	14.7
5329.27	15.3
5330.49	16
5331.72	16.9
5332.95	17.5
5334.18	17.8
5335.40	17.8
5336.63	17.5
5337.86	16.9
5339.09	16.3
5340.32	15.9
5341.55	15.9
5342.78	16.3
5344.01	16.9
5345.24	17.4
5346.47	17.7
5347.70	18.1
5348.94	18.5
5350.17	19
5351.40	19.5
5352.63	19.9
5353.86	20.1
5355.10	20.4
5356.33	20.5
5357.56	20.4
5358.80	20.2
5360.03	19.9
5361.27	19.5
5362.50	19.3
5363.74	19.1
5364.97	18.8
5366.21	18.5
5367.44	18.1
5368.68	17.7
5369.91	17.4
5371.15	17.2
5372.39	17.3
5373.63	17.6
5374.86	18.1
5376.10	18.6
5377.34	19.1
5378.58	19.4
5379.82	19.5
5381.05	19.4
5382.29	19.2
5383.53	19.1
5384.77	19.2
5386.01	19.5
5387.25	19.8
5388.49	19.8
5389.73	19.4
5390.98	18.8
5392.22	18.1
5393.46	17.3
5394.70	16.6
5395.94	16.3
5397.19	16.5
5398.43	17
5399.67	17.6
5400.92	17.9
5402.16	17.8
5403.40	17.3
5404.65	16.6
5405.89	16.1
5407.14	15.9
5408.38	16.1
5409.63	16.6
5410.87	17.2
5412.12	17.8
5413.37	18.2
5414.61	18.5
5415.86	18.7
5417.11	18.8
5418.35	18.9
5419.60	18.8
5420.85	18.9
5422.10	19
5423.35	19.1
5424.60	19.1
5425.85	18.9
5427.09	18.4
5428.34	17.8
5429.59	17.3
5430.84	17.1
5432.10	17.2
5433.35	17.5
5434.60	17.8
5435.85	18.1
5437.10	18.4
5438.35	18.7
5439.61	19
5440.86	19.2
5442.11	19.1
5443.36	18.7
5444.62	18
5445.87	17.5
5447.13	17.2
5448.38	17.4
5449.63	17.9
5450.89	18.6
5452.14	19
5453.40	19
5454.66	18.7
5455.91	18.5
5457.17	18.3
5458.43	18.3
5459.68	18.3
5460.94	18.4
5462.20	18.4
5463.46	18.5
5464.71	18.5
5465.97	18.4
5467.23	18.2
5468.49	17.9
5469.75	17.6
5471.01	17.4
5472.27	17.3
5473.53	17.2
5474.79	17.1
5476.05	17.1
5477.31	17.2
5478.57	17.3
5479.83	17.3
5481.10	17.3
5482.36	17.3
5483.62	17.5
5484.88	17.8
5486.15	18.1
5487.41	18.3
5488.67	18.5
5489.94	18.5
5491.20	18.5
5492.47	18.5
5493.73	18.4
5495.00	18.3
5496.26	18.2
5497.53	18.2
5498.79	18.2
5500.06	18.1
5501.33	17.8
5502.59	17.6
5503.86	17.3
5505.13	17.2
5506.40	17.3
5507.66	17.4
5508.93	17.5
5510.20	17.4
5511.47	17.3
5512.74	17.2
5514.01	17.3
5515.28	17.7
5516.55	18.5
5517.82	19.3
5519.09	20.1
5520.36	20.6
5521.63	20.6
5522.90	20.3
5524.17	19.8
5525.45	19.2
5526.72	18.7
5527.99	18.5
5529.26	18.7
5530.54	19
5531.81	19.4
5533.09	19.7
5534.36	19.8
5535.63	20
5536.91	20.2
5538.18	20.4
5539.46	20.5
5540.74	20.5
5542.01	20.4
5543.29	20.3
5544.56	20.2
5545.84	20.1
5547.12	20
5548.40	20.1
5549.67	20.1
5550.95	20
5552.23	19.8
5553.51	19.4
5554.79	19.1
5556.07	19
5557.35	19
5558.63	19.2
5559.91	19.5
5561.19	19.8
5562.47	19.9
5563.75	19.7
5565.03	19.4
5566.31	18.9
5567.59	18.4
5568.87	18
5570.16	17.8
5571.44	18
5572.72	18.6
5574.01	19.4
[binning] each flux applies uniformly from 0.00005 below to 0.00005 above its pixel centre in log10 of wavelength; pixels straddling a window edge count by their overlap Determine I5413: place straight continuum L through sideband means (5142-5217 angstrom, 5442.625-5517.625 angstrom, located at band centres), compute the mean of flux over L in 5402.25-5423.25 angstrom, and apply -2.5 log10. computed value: -0.09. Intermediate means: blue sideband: 10.8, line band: 17.7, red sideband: 17.9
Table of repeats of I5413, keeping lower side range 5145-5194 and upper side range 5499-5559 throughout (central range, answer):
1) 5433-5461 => -0.082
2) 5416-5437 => -0.114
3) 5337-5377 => -0.238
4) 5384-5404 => -0.155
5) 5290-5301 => -0.217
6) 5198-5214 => -0.044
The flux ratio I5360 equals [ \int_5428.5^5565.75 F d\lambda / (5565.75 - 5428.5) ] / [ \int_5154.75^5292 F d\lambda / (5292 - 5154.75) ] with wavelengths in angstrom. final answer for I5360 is 1.37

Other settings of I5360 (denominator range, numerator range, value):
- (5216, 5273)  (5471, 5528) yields 1.15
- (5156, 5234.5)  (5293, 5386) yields 1.54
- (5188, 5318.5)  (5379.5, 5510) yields 1.16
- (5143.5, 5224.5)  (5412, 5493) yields 1.63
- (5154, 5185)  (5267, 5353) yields 1.84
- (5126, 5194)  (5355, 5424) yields 1.75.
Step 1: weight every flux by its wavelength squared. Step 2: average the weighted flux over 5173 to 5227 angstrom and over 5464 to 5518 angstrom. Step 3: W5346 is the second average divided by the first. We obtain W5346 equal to 1.7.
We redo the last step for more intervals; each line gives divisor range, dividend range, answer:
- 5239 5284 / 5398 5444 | 1.20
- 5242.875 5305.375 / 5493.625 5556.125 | 1.30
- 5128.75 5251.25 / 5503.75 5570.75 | 1.76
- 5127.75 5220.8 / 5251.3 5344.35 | 1.58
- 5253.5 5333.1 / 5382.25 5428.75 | 1.13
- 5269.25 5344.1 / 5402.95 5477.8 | 1.11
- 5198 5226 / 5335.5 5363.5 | 1.49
